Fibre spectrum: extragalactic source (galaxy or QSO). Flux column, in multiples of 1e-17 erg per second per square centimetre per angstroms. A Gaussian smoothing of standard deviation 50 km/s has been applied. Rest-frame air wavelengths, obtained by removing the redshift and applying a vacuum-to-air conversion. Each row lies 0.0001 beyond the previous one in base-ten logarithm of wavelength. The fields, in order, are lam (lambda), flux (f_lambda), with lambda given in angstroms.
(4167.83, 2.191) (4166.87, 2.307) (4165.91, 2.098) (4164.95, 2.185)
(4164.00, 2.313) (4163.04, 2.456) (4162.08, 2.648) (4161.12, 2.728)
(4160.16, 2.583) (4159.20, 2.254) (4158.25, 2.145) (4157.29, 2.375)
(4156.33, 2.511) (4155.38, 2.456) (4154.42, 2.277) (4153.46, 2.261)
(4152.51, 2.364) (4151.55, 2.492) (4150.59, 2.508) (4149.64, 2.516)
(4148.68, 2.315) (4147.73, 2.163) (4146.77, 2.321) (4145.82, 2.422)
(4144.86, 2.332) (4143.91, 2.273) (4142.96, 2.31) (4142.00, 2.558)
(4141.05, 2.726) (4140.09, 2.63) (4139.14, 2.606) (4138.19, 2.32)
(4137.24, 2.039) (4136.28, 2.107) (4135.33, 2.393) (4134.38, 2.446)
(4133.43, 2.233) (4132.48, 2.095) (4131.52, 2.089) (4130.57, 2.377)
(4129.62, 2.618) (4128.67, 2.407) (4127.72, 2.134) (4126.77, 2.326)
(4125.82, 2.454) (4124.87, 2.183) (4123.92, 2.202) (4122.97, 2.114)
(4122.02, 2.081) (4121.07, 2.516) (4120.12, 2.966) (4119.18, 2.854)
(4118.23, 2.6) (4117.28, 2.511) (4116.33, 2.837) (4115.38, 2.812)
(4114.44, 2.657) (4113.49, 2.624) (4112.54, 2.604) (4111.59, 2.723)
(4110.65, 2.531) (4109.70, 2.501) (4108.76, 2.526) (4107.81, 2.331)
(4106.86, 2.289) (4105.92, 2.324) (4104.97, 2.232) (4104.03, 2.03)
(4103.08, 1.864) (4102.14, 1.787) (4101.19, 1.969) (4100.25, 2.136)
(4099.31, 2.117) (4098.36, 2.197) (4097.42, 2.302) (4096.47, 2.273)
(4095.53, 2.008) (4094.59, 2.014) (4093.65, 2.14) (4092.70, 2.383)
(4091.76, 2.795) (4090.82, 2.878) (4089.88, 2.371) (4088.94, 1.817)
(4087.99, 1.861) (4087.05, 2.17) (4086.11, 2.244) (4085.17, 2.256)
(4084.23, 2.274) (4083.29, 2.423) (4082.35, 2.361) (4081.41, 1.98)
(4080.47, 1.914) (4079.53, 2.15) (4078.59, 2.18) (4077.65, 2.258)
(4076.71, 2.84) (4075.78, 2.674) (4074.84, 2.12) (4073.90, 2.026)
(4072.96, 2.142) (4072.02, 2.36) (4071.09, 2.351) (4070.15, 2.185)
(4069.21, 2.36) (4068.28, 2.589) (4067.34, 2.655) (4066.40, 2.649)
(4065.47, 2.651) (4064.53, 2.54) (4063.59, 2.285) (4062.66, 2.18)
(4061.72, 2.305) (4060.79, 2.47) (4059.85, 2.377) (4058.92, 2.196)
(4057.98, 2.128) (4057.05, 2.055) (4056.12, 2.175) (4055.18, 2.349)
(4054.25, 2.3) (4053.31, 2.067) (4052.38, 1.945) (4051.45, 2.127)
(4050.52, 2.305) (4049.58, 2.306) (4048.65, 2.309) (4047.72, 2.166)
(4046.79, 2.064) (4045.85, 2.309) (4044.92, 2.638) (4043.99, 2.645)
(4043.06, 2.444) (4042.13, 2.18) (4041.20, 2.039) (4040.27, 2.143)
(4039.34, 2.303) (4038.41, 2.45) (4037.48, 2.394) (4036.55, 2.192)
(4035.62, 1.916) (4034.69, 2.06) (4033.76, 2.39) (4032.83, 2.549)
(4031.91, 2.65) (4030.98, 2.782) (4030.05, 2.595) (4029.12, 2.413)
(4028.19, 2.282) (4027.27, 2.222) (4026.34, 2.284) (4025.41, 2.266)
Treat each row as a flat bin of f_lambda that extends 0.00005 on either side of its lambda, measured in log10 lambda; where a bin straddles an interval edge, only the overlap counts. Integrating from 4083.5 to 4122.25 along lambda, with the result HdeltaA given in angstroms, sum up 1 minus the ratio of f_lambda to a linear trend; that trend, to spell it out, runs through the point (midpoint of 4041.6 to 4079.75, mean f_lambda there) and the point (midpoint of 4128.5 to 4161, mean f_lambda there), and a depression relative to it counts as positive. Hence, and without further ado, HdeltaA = -0.13 angstroms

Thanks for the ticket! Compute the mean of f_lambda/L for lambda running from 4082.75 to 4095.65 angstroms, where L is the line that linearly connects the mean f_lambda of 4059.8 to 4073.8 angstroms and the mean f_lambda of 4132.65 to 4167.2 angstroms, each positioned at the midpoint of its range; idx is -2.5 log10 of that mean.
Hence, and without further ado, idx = 0.06 mag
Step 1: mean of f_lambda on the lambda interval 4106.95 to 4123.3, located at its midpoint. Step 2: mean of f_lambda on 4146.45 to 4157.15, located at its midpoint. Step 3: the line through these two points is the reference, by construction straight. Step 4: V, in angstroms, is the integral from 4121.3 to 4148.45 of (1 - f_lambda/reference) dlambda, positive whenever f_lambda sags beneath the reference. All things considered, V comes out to 1.6 angstroms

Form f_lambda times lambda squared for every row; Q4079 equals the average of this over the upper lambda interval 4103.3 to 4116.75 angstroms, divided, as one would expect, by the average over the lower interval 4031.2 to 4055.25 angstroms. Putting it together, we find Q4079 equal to 1.13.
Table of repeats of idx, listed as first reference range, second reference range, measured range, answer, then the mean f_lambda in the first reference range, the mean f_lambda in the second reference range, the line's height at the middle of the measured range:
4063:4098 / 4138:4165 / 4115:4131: -0.04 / 2.31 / 2.42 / 2.38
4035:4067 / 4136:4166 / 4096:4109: 0.08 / 2.28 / 2.39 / 2.34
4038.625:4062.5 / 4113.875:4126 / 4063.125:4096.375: 0.03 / 2.25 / 2.52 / 2.37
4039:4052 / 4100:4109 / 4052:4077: -0.05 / 2.28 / 2.14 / 2.24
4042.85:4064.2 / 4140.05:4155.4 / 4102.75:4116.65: -0.05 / 2.27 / 2.4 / 2.34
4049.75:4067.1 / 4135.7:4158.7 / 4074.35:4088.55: 0.03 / 2.29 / 2.38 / 2.31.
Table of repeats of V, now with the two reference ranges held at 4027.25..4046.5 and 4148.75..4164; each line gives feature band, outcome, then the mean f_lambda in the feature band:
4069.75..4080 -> 0.4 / 2.3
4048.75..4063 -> 0.9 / 2.22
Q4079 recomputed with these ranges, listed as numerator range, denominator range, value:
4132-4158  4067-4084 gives 1.06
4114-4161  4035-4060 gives 1.12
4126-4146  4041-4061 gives 1.09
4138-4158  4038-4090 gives 1.10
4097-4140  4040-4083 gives 1.06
